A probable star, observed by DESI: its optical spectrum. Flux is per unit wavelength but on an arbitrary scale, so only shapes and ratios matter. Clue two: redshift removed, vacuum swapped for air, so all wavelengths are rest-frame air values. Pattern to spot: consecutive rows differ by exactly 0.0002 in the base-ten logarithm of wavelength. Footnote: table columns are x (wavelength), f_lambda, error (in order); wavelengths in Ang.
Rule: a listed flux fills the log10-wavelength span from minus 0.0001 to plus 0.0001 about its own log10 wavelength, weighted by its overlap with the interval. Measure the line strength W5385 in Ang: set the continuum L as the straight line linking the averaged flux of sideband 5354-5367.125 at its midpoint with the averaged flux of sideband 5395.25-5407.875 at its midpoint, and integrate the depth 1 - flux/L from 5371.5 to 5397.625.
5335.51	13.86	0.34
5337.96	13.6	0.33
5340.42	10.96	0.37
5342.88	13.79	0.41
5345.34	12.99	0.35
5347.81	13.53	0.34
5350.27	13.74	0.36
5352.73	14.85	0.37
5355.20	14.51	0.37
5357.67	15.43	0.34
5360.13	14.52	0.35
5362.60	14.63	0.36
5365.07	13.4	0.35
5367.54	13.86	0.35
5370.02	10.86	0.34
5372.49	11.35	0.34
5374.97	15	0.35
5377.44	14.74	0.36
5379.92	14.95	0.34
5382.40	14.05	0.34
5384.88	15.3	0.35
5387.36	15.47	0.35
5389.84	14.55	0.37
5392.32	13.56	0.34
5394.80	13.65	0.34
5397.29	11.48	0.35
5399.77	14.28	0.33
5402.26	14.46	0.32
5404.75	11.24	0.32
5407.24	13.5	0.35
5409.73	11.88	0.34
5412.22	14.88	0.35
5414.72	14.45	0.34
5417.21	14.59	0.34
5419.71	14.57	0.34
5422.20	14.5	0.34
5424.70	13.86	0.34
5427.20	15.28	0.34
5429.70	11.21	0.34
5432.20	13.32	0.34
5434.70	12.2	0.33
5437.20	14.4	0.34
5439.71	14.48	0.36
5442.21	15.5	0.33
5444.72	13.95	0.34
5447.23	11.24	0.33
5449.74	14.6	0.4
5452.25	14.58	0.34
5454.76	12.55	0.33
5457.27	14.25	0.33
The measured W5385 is -1.0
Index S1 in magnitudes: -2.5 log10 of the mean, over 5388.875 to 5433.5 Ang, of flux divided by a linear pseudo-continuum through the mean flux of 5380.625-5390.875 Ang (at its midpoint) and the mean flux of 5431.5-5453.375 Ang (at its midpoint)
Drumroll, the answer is 0.06 mag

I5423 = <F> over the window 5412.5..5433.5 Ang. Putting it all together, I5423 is 14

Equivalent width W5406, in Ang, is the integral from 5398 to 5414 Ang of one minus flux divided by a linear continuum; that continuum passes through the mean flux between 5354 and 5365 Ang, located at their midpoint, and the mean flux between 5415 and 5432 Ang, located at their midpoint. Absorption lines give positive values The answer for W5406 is 0.9 Ang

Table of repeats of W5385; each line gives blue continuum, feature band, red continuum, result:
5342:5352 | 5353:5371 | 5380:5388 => 0.1 Ang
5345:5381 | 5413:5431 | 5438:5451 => -0.2 Ang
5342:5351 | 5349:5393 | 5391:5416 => -2.4 Ang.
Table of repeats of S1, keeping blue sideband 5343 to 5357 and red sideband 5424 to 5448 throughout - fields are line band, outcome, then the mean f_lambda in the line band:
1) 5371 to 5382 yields -0.01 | 13.9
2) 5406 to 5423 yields -0.03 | 14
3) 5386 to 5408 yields 0.01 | 13.6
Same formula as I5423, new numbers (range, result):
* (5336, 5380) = 13.7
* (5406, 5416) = 13.7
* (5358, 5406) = 13.8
